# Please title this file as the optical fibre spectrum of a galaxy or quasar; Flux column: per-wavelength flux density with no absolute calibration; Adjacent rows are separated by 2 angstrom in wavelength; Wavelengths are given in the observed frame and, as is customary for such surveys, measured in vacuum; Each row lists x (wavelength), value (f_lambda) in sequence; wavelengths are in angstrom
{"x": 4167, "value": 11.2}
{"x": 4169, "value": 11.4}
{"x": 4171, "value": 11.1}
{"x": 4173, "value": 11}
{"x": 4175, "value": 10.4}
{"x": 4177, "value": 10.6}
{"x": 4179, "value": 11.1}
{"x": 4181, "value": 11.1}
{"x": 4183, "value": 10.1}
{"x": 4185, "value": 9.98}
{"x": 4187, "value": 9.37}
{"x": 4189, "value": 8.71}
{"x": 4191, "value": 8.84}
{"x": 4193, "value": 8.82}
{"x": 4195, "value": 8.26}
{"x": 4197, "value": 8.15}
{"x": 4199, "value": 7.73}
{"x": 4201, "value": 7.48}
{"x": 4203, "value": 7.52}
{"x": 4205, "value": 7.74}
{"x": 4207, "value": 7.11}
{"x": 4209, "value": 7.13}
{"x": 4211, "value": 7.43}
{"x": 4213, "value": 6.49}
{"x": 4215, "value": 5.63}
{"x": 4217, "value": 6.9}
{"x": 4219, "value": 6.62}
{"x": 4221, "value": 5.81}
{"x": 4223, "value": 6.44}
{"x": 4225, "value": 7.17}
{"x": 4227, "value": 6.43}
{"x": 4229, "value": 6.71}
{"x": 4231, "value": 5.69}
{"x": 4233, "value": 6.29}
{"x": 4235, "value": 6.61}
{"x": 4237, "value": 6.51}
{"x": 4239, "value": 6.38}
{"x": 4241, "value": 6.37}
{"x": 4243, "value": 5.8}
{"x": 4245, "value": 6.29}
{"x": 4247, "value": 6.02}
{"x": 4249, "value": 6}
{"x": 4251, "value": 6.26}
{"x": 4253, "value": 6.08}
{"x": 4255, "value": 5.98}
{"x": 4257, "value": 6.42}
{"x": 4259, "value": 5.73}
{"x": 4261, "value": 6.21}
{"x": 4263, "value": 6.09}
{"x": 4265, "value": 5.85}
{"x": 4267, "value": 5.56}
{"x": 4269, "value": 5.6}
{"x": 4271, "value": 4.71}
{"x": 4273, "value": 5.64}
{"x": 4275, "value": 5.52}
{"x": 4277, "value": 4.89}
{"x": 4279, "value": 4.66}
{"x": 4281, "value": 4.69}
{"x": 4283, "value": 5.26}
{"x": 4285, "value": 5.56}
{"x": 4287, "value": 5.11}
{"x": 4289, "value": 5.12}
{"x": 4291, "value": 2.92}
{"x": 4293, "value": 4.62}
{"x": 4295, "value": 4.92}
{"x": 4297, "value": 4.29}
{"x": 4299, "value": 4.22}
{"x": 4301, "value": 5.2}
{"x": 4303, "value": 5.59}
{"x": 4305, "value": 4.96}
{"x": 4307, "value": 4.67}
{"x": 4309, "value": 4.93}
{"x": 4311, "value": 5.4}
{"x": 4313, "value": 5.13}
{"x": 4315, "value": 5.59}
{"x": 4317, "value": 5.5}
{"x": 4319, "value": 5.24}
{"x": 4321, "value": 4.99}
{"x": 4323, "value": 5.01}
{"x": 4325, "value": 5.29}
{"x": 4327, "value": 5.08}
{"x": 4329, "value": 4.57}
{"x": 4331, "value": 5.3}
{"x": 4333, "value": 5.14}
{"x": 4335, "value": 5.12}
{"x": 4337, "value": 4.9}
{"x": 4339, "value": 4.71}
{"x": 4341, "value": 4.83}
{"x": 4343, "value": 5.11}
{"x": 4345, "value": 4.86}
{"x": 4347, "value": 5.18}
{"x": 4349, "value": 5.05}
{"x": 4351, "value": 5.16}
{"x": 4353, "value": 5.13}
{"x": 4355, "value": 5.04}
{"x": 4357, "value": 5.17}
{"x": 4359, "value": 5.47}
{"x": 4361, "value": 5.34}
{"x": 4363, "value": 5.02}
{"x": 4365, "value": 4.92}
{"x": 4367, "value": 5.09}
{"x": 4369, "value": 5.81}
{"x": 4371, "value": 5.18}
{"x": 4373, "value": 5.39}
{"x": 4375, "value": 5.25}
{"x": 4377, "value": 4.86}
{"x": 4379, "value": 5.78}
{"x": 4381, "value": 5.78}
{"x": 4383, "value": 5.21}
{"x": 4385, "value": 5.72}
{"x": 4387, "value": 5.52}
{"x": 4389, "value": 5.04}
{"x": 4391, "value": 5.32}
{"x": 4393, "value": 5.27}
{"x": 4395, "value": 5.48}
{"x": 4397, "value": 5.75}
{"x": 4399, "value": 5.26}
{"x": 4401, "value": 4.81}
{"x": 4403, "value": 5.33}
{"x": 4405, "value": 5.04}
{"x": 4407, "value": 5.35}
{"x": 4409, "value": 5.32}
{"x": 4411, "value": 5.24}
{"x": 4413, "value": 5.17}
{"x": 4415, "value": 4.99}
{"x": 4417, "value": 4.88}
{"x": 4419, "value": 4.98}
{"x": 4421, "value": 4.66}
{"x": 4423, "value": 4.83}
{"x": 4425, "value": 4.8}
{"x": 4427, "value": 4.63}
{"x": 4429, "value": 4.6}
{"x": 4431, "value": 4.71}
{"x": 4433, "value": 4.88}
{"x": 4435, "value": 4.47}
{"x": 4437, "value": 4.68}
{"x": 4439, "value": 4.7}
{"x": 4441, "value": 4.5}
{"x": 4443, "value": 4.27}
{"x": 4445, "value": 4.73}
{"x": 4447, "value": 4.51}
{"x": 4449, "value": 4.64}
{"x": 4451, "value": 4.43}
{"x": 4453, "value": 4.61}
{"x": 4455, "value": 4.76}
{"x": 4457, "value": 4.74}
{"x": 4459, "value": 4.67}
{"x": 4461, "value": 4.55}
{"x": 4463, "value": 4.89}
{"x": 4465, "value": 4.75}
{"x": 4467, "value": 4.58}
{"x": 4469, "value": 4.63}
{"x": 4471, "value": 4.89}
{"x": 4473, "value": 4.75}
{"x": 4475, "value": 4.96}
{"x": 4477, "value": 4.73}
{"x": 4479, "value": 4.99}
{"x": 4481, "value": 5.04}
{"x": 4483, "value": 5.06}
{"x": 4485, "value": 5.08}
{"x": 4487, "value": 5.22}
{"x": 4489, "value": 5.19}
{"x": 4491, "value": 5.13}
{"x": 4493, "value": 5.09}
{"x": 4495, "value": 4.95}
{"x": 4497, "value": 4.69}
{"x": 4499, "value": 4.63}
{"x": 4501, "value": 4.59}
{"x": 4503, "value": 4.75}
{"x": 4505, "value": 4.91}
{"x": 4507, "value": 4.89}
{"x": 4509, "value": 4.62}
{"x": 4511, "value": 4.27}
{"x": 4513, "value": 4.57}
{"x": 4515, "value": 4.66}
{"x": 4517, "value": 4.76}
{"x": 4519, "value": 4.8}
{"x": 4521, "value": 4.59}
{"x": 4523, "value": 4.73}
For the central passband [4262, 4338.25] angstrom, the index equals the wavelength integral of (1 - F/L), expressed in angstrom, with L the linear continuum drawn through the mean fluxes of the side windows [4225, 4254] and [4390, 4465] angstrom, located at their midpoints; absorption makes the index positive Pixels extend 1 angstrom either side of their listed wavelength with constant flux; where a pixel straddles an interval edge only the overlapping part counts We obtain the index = 9.8 angstrom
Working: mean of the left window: 6.28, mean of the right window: 4.88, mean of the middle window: 5.07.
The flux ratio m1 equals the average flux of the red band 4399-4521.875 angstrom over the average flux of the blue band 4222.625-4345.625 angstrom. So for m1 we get 0.88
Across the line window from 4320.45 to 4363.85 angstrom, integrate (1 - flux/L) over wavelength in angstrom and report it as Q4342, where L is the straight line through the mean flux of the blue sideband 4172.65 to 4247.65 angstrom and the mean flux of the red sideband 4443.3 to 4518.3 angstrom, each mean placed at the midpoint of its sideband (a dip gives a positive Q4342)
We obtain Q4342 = 8.3 angstrom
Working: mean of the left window 7.68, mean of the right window 4.78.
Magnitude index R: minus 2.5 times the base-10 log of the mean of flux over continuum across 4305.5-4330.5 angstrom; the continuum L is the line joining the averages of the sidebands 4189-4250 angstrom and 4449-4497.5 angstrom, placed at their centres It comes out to 0.19 mag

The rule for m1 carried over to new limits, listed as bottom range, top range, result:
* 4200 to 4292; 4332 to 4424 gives 0.86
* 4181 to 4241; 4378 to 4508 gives 0.67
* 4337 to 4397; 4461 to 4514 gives 0.92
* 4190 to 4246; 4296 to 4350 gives 0.72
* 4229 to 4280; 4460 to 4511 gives 0.82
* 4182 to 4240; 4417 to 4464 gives 0.63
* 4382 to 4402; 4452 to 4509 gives 0.91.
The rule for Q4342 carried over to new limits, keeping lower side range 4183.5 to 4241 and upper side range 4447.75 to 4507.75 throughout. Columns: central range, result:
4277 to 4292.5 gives 4.3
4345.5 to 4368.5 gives 3.1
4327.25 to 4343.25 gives 3.1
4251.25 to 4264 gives 1.4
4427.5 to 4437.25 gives 1.1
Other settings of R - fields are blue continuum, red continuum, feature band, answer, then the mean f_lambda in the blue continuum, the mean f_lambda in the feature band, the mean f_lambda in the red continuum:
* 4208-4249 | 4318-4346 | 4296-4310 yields 0.12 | 6.43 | 4.84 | 5.01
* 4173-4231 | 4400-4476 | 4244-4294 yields 0.29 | 8.07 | 5.47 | 4.79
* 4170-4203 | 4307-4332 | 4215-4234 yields 0.27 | 9.48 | 6.41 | 5.15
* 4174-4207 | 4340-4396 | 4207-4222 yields 0.28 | 9.06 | 6.61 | 5.25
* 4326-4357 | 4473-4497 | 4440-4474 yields 0.08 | 5.02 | 4.64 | 5.01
